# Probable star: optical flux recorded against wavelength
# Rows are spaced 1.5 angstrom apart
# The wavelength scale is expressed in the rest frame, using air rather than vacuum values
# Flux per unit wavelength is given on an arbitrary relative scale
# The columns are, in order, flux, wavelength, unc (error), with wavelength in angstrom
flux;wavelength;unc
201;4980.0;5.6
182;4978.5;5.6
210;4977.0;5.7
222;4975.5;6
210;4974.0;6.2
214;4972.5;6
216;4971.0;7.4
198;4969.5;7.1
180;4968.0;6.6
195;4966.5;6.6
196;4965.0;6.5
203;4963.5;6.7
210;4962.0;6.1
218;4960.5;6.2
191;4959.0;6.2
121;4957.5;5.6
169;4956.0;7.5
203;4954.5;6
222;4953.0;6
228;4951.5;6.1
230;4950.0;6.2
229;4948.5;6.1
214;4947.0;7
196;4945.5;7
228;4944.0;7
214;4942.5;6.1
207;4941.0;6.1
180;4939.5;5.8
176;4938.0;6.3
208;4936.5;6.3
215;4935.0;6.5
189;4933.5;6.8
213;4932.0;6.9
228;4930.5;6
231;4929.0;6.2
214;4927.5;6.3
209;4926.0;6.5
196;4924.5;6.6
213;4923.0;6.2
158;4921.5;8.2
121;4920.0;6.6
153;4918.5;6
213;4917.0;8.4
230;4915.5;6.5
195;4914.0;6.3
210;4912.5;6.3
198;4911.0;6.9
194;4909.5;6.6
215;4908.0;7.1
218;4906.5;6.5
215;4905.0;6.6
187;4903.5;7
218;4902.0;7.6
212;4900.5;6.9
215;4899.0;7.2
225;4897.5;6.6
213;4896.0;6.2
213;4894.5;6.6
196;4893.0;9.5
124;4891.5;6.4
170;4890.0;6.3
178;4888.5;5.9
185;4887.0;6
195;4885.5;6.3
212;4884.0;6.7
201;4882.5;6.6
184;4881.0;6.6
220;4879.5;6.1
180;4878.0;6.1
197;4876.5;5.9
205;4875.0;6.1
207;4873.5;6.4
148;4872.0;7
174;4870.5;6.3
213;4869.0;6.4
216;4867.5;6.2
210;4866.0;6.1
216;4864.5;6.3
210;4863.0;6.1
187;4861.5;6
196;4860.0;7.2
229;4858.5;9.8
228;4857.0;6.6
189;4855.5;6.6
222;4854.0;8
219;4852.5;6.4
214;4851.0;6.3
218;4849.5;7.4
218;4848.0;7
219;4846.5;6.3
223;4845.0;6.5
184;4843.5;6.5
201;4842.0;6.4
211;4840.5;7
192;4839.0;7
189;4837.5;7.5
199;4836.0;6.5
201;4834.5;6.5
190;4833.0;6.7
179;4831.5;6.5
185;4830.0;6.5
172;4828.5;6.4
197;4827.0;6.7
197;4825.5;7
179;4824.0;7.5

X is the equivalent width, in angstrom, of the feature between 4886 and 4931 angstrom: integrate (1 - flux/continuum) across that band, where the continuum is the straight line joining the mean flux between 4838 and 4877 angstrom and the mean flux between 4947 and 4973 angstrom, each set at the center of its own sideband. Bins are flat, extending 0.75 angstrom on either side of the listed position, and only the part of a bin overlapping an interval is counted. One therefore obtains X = 1.2 angstrom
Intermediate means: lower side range 206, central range 198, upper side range 202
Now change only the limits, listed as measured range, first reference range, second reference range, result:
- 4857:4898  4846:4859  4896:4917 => 3.3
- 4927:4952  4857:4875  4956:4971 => -2.4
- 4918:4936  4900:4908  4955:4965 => 0.4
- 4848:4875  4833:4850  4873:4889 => -0.7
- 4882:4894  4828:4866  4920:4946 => 1.2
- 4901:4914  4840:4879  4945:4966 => -0.2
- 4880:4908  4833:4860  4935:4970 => 0.9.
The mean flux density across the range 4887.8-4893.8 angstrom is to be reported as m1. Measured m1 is 167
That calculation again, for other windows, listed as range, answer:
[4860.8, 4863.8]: 199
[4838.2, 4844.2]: 197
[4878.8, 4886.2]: 202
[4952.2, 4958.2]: 180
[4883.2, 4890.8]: 188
